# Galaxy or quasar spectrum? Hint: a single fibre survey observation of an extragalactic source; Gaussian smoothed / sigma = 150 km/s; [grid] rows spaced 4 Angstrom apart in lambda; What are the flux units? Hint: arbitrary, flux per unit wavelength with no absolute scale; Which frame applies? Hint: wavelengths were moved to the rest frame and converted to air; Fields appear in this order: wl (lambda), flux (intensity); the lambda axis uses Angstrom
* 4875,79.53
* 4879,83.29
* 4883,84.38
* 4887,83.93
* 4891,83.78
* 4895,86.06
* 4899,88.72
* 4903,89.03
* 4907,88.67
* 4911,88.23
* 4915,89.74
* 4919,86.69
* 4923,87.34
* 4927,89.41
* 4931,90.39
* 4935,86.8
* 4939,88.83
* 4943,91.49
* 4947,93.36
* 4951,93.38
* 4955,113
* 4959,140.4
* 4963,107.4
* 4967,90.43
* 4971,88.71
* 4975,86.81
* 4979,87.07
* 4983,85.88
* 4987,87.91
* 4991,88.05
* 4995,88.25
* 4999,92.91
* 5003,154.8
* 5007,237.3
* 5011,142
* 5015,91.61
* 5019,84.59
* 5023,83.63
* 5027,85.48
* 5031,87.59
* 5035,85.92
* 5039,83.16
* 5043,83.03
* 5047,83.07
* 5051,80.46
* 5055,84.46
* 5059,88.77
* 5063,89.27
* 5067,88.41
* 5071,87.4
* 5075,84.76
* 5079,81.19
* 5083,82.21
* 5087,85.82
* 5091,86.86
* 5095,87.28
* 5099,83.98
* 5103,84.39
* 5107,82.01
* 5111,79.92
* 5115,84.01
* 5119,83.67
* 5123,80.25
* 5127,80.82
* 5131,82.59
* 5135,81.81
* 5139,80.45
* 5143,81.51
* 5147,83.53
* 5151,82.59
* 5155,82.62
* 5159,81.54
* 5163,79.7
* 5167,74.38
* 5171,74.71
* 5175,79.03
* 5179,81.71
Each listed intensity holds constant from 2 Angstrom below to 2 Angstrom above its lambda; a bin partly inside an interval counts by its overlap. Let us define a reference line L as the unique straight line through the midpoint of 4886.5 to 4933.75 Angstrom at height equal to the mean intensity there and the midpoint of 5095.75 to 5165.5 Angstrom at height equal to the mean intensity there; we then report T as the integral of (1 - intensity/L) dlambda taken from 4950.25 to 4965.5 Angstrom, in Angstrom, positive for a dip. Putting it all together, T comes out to -4.9 Angstrom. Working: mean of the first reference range 87.8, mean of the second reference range 82.1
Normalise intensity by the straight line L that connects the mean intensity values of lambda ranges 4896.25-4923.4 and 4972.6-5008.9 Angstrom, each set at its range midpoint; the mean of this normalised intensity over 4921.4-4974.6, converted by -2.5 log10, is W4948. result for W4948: 0.03 mag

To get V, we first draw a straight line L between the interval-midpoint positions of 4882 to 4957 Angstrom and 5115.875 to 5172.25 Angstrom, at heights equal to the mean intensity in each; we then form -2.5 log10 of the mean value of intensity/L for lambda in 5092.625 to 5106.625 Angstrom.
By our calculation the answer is -0.03 mag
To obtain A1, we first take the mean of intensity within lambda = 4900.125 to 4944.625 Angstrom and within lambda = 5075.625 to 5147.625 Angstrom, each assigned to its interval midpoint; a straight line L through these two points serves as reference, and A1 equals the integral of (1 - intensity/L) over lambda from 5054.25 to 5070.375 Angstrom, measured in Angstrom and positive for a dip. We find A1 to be -0.7 Angstrom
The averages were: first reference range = 88.8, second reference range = 82.9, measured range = 88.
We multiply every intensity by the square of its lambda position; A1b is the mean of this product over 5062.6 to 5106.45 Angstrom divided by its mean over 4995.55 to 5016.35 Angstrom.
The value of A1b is 0.62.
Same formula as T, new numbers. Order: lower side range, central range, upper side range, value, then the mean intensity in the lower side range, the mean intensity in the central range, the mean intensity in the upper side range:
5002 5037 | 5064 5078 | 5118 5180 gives 2.1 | 116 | 86.6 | 80.6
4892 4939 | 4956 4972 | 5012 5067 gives -3.8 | 88.2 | 108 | 86.6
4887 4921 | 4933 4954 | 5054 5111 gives -1.2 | 87.4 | 91.8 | 85.3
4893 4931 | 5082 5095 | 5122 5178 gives -0.5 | 88.3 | 85.5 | 80.4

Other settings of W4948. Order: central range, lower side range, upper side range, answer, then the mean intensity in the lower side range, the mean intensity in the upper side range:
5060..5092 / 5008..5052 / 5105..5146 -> 0.03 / 93.6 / 81.7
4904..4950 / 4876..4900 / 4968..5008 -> 0.04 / 84.6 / 106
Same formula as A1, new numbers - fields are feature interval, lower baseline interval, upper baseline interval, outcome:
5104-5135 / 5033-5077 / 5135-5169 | 0.1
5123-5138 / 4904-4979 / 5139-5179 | 0.1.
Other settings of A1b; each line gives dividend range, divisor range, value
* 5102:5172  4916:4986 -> 0.93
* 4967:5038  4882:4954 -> 1.20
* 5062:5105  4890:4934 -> 1.04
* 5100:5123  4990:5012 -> 0.64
